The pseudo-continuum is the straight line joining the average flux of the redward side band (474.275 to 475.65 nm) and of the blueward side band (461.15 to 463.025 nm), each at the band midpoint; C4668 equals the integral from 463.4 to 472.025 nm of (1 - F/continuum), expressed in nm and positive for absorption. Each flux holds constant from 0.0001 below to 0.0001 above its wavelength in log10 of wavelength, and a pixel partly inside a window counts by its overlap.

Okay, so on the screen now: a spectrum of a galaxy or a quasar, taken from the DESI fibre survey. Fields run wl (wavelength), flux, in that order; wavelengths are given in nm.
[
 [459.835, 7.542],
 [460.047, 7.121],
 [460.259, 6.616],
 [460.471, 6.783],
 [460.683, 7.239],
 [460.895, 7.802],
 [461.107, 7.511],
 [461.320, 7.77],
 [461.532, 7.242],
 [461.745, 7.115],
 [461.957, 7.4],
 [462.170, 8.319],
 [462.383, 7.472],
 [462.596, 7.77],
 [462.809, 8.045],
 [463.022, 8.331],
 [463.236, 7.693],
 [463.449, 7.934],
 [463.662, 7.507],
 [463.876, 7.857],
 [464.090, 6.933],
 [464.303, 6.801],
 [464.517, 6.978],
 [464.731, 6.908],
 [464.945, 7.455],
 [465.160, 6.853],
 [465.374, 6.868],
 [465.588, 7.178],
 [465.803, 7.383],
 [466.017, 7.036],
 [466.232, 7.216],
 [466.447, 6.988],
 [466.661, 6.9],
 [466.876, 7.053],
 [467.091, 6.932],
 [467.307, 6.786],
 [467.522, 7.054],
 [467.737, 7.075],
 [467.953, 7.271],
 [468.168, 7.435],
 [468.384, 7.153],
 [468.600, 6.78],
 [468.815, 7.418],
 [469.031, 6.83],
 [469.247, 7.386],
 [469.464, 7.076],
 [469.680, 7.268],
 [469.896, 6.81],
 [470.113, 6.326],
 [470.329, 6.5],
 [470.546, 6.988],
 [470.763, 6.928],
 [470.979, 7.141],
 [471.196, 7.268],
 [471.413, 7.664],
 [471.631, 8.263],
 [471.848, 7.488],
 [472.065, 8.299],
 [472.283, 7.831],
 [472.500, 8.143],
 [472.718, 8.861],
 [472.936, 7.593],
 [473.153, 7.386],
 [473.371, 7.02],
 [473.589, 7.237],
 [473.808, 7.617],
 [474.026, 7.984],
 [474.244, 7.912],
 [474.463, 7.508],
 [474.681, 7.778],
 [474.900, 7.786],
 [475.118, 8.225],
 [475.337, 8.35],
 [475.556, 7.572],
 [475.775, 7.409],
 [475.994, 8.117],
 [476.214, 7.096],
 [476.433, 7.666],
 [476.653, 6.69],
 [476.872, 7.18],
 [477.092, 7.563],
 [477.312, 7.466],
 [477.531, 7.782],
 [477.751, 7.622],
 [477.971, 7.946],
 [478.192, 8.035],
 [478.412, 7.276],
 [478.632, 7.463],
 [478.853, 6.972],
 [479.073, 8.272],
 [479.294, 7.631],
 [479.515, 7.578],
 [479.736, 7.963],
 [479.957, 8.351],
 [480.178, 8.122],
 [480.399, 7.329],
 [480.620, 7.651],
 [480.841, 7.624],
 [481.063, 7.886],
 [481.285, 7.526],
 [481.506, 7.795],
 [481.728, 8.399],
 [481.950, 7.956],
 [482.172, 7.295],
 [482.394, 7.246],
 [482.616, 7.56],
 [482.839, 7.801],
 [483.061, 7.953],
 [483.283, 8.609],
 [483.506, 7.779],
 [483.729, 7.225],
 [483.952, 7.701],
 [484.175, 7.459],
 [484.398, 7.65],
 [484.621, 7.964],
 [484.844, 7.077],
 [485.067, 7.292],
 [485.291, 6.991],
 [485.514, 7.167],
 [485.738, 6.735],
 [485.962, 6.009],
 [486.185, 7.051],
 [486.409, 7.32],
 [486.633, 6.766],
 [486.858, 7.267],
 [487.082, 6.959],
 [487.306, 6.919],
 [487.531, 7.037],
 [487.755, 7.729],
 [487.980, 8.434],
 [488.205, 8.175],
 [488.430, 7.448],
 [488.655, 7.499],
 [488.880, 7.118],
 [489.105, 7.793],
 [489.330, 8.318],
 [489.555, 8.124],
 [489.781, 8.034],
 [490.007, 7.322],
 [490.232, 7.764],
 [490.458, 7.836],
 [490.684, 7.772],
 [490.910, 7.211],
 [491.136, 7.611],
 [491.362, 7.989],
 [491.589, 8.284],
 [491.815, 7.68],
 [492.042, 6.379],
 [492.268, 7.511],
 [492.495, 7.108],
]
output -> 0.69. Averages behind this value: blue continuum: 7.68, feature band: 7.15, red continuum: 7.88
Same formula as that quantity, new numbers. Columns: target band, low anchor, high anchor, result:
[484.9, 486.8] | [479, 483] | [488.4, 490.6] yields 0.20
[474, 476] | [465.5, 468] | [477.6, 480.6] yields -0.09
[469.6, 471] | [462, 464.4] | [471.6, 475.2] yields 0.17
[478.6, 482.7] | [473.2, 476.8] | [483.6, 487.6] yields -0.20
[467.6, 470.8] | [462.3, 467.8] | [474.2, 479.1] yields 0.16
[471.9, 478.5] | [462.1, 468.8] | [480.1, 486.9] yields -0.27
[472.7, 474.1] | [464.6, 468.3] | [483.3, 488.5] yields -0.08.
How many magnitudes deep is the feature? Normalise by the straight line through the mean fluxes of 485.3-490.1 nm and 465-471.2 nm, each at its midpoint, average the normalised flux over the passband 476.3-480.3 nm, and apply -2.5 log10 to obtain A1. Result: -0.062 mag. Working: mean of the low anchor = 7.03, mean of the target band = 7.64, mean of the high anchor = 7.38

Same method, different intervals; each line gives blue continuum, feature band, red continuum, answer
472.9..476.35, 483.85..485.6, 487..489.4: 0.03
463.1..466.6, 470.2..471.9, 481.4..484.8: 0.02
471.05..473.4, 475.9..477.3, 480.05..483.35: 0.06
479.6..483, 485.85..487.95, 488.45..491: 0.10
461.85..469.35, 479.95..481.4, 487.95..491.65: -0.02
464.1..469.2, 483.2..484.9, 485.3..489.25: -0.07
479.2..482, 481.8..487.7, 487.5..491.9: 0.07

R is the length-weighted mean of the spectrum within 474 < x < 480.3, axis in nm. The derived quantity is 7.7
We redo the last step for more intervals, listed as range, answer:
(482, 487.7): 7.32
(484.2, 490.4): 7.41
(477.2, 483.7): 7.75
